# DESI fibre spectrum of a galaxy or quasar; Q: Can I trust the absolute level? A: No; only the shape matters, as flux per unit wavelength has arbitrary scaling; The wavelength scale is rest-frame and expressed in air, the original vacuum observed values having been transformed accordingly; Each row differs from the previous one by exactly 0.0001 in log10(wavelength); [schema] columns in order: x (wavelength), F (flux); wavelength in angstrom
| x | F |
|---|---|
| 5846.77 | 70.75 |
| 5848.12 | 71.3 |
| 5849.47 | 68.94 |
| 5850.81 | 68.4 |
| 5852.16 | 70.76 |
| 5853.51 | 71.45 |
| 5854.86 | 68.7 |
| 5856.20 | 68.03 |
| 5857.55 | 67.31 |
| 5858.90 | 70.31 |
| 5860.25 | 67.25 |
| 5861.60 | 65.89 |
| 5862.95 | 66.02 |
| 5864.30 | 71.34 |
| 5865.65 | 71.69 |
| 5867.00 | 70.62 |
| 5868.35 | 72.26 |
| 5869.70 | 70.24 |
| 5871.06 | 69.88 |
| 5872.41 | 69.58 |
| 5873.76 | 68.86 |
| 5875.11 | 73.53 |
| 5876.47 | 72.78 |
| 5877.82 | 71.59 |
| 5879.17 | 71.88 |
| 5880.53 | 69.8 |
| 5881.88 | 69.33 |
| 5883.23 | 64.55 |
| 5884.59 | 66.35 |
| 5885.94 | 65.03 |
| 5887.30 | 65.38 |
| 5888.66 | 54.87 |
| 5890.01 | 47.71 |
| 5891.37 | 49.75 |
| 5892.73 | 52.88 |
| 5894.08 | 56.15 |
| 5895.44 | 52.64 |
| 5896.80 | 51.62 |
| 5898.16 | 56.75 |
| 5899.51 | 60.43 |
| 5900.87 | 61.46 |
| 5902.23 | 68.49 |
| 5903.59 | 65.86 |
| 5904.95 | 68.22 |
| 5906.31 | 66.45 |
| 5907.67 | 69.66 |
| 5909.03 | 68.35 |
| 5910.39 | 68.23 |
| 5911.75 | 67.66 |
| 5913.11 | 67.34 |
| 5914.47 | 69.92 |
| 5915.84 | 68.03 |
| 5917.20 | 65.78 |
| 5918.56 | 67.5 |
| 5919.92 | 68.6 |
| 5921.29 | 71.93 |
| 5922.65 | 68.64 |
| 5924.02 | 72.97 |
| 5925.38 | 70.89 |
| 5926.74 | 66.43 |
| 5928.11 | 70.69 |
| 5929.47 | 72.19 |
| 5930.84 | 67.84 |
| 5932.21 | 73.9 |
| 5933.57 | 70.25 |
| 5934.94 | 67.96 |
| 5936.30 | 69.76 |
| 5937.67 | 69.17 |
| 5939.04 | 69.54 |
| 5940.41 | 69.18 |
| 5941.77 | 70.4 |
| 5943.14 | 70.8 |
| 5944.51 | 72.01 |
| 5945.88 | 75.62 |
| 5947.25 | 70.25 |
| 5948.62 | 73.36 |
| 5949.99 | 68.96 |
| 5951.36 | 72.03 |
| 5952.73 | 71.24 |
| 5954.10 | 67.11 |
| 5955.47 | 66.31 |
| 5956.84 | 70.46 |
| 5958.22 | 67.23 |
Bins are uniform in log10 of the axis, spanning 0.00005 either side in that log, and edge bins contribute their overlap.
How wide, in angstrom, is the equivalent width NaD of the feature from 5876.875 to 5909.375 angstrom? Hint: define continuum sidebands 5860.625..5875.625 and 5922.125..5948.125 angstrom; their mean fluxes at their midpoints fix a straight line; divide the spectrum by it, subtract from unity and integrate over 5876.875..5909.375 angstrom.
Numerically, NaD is 3.6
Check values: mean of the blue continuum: 69.9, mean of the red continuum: 70.5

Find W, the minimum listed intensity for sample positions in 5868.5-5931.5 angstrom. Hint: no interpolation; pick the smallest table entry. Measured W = 47.71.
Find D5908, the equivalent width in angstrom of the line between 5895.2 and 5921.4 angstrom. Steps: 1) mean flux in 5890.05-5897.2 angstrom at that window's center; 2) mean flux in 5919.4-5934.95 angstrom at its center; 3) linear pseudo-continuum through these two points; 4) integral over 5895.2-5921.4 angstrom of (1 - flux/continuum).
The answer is -2.3 angstrom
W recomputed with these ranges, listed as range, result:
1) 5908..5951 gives 65.78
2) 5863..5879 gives 68.86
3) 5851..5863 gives 65.89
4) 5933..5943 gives 67.96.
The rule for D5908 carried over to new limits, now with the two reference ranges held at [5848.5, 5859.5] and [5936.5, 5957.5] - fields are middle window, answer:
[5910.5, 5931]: 0.3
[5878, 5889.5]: 0.6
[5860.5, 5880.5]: -0.2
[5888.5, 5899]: 2.6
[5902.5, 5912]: 0.3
